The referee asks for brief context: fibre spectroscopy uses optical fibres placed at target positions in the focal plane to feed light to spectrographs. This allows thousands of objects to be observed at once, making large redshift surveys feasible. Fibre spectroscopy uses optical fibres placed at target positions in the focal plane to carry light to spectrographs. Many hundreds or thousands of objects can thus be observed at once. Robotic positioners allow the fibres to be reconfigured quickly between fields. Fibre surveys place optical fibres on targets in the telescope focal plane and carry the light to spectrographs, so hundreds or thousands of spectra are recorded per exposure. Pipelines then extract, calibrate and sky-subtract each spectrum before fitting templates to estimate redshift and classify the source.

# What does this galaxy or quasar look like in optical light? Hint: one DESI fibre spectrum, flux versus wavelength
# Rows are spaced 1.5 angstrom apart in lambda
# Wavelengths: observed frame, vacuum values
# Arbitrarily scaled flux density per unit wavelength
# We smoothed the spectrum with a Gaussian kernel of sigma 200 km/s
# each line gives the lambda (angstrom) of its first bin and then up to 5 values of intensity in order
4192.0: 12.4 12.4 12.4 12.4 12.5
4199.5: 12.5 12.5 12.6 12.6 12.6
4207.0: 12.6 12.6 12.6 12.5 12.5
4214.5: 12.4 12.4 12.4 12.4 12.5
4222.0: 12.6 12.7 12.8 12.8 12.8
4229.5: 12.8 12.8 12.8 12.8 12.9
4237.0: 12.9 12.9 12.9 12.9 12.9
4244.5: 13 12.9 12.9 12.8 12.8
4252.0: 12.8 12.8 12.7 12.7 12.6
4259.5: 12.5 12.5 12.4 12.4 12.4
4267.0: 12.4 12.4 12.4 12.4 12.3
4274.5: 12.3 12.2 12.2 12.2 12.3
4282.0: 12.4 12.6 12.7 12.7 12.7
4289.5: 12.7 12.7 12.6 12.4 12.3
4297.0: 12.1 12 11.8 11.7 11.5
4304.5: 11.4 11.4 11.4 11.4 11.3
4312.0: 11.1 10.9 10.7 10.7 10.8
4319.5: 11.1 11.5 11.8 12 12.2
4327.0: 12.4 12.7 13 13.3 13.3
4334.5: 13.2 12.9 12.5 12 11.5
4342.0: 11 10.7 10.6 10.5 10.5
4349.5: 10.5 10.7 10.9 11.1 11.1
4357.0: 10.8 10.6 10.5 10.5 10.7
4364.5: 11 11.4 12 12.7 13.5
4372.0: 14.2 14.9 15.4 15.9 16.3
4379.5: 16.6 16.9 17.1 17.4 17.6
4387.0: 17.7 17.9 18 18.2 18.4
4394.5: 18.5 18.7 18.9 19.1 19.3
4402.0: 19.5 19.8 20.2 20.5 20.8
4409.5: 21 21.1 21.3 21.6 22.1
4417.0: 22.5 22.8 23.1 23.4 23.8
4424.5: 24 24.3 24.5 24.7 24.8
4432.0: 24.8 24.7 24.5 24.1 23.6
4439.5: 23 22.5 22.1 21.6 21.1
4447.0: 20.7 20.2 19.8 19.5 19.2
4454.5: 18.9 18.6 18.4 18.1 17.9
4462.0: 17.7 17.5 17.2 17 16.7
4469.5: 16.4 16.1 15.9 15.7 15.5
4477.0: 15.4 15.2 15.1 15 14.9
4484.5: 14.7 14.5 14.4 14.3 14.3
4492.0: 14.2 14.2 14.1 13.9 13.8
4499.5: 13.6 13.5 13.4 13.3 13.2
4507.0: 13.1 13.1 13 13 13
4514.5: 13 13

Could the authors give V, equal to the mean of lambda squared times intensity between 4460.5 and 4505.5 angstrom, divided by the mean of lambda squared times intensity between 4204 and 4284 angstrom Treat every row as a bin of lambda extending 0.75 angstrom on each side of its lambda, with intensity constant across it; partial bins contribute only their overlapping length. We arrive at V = 1.34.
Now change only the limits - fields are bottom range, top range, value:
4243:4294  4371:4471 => 1.70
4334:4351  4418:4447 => 2.15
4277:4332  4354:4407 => 1.36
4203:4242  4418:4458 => 1.95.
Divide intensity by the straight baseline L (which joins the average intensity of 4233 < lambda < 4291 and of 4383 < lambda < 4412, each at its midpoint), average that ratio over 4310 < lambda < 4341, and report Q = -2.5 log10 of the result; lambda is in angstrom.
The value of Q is 0.293 mag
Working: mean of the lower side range 12.6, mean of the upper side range 19.1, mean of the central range 12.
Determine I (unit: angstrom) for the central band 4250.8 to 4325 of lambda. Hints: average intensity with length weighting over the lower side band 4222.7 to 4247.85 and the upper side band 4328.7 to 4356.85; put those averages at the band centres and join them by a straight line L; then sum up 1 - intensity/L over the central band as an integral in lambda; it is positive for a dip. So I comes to 1.1 angstrom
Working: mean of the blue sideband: 12.9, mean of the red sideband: 11.6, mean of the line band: 12.1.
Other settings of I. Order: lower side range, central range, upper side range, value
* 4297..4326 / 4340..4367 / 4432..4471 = 6.1 angstrom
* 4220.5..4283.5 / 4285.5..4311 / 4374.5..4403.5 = 4.2 angstrom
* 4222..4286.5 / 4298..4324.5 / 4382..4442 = 7.4 angstrom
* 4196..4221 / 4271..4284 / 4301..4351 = -0.4 angstrom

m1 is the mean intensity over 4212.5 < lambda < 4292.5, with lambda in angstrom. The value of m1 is 12.6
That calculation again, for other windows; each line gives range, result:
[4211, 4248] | 12.7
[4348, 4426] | 16.9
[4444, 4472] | 18.5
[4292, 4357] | 11.6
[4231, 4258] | 12.8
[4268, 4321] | 11.9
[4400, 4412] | 20.3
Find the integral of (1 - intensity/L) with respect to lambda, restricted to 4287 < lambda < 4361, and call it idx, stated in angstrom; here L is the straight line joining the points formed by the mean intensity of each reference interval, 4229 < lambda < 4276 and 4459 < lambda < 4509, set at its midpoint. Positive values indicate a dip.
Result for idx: 9.7 angstrom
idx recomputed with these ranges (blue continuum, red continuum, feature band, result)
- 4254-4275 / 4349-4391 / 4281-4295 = 0.17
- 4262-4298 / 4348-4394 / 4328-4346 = 1.61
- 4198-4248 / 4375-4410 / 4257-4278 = 2.64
